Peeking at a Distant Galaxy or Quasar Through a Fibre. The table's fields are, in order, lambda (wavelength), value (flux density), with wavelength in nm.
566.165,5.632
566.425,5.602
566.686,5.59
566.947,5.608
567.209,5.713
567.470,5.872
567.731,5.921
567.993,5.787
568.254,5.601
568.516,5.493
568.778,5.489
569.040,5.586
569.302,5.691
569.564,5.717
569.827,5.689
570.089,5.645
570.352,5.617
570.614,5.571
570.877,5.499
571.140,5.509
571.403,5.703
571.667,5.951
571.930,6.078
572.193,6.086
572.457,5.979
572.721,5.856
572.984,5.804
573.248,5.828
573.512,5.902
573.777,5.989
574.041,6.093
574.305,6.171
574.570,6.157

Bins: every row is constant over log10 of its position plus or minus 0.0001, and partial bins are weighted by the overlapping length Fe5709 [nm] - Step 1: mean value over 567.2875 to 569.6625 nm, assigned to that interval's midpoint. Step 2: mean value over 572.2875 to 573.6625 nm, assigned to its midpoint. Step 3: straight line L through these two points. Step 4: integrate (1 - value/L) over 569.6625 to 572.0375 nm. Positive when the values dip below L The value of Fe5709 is 0.039 nm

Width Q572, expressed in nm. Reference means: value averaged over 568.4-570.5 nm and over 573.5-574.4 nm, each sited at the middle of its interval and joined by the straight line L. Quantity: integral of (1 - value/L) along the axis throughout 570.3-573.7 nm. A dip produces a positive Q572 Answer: 0.033 nm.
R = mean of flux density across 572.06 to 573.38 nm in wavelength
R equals 5.91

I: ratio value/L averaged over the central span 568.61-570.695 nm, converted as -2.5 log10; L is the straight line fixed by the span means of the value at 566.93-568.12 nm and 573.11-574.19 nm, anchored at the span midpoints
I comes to 0.04 mag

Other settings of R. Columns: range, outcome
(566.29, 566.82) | 5.6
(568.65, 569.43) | 5.59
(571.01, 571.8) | 5.72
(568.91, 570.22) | 5.67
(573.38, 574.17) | 5.99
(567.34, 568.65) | 5.73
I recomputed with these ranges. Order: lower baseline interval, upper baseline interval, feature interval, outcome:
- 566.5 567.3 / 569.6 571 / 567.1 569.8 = -0.01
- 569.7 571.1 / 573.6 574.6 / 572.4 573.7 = 0.01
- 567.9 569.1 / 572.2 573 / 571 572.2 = 0.00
